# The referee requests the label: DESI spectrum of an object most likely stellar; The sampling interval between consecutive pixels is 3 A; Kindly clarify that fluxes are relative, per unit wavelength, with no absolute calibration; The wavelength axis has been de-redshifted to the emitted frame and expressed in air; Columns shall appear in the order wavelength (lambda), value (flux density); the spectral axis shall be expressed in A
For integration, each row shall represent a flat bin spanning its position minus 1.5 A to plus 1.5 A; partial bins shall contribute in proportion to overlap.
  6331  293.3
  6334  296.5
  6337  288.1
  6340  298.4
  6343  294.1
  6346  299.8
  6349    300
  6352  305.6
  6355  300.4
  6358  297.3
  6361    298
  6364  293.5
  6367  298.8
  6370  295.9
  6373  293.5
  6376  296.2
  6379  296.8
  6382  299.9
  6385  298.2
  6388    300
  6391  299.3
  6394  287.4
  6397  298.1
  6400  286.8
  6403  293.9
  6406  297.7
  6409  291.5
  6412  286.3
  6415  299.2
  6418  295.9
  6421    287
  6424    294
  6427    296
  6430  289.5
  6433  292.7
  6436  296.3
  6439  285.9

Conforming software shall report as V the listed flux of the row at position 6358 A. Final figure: 297.3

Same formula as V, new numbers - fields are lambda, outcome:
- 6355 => 300.4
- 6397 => 298.1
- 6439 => 285.9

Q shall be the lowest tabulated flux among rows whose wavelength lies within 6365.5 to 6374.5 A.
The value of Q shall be 293.5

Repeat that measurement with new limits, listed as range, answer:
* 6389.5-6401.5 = 286.8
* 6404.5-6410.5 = 291.5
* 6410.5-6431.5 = 286.3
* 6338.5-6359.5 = 294.1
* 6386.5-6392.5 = 299.3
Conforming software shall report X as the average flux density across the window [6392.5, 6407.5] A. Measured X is 293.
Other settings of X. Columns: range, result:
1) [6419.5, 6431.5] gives 292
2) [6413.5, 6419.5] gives 298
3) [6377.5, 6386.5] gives 298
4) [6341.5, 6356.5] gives 300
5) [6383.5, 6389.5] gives 299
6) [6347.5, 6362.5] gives 300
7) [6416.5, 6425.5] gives 292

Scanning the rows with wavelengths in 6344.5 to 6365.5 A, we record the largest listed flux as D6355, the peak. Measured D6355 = 305.6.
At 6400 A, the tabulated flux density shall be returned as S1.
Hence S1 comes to 286.8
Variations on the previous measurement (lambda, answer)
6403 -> 293.9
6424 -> 294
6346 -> 299.8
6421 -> 287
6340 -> 298.4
